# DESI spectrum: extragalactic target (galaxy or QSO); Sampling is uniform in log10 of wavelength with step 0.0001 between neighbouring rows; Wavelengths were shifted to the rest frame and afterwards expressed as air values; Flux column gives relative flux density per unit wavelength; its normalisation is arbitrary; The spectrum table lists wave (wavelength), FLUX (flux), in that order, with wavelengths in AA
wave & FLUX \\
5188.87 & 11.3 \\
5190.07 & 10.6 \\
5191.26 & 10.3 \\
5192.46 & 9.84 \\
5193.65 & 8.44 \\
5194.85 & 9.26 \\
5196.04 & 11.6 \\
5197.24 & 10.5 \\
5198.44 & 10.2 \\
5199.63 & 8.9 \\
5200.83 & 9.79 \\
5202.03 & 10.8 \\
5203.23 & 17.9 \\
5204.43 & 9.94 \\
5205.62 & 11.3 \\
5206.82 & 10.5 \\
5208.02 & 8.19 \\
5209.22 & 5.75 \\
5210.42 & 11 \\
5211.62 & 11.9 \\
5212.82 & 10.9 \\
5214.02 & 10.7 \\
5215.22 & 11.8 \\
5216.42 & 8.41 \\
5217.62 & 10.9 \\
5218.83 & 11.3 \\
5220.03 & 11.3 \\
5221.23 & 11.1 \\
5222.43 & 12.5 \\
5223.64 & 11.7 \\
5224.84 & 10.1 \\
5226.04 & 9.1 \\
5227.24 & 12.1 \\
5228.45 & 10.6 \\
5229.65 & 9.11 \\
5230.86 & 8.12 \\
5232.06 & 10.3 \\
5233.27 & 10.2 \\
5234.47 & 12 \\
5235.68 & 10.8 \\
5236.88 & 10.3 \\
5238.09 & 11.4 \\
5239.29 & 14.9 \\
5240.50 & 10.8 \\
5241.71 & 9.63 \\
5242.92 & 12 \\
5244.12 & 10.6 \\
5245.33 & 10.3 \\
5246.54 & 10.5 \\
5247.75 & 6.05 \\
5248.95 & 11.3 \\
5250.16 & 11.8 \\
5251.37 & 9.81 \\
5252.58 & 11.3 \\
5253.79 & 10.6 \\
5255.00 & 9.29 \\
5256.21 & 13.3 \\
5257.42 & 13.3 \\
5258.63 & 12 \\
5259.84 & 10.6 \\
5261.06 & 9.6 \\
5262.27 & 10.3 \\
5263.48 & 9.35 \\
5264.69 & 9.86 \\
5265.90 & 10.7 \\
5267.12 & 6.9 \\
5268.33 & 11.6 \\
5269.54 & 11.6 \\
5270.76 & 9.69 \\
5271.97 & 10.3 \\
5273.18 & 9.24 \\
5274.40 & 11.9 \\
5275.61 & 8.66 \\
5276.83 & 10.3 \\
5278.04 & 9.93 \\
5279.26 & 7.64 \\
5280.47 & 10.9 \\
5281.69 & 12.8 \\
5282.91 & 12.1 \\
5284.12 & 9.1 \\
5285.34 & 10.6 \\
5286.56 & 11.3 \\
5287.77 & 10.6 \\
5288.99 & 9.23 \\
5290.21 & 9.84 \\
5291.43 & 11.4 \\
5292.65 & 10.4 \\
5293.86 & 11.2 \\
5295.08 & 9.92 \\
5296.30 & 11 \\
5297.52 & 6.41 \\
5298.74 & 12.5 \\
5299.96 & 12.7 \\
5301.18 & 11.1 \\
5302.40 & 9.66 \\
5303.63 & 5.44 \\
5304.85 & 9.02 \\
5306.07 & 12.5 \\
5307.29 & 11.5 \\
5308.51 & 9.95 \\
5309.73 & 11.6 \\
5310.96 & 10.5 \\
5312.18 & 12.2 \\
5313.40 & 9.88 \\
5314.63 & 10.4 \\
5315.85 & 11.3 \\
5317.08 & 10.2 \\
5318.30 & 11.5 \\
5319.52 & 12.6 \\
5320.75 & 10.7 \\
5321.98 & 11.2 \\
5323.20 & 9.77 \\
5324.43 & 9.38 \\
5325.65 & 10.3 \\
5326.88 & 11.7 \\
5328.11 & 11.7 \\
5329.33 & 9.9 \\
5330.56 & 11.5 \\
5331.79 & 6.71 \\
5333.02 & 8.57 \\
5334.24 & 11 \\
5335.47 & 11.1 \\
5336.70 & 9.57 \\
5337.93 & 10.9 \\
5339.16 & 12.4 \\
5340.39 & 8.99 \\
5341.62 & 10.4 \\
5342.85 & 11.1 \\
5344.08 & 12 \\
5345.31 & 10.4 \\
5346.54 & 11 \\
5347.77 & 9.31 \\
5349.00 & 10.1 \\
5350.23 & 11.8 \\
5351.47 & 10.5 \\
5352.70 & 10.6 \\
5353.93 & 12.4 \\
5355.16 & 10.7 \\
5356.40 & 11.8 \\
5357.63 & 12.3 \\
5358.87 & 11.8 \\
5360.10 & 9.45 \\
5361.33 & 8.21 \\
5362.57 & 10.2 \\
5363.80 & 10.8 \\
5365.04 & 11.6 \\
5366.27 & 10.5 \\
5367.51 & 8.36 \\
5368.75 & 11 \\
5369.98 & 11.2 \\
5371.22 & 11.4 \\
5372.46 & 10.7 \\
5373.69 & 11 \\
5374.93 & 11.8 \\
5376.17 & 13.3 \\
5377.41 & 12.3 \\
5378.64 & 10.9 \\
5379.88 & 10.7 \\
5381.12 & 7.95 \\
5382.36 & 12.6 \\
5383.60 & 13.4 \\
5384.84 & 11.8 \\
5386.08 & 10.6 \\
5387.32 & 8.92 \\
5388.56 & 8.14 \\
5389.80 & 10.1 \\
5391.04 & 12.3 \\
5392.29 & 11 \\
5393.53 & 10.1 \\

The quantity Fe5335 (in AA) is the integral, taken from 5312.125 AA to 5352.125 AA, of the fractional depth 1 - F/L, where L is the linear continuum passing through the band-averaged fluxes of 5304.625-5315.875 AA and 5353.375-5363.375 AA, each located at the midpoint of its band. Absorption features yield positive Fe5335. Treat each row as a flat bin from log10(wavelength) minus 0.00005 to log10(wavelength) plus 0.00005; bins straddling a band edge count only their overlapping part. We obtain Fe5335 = 1.13 AA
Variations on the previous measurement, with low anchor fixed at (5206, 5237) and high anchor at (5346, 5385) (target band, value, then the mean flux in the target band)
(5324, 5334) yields 0.8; 10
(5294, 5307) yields 0.8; 10.1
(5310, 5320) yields -0.3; 11.1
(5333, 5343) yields 0.3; 10.5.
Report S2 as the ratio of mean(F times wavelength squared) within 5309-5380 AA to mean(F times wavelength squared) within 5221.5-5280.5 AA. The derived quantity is 1.06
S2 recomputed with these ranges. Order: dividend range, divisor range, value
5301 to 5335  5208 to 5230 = 1.03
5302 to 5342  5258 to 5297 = 1.03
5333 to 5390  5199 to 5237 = 1.07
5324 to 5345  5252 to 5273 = 1.01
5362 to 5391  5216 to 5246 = 1.06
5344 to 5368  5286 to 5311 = 1.05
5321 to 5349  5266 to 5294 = 1.03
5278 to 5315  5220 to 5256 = 1.00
